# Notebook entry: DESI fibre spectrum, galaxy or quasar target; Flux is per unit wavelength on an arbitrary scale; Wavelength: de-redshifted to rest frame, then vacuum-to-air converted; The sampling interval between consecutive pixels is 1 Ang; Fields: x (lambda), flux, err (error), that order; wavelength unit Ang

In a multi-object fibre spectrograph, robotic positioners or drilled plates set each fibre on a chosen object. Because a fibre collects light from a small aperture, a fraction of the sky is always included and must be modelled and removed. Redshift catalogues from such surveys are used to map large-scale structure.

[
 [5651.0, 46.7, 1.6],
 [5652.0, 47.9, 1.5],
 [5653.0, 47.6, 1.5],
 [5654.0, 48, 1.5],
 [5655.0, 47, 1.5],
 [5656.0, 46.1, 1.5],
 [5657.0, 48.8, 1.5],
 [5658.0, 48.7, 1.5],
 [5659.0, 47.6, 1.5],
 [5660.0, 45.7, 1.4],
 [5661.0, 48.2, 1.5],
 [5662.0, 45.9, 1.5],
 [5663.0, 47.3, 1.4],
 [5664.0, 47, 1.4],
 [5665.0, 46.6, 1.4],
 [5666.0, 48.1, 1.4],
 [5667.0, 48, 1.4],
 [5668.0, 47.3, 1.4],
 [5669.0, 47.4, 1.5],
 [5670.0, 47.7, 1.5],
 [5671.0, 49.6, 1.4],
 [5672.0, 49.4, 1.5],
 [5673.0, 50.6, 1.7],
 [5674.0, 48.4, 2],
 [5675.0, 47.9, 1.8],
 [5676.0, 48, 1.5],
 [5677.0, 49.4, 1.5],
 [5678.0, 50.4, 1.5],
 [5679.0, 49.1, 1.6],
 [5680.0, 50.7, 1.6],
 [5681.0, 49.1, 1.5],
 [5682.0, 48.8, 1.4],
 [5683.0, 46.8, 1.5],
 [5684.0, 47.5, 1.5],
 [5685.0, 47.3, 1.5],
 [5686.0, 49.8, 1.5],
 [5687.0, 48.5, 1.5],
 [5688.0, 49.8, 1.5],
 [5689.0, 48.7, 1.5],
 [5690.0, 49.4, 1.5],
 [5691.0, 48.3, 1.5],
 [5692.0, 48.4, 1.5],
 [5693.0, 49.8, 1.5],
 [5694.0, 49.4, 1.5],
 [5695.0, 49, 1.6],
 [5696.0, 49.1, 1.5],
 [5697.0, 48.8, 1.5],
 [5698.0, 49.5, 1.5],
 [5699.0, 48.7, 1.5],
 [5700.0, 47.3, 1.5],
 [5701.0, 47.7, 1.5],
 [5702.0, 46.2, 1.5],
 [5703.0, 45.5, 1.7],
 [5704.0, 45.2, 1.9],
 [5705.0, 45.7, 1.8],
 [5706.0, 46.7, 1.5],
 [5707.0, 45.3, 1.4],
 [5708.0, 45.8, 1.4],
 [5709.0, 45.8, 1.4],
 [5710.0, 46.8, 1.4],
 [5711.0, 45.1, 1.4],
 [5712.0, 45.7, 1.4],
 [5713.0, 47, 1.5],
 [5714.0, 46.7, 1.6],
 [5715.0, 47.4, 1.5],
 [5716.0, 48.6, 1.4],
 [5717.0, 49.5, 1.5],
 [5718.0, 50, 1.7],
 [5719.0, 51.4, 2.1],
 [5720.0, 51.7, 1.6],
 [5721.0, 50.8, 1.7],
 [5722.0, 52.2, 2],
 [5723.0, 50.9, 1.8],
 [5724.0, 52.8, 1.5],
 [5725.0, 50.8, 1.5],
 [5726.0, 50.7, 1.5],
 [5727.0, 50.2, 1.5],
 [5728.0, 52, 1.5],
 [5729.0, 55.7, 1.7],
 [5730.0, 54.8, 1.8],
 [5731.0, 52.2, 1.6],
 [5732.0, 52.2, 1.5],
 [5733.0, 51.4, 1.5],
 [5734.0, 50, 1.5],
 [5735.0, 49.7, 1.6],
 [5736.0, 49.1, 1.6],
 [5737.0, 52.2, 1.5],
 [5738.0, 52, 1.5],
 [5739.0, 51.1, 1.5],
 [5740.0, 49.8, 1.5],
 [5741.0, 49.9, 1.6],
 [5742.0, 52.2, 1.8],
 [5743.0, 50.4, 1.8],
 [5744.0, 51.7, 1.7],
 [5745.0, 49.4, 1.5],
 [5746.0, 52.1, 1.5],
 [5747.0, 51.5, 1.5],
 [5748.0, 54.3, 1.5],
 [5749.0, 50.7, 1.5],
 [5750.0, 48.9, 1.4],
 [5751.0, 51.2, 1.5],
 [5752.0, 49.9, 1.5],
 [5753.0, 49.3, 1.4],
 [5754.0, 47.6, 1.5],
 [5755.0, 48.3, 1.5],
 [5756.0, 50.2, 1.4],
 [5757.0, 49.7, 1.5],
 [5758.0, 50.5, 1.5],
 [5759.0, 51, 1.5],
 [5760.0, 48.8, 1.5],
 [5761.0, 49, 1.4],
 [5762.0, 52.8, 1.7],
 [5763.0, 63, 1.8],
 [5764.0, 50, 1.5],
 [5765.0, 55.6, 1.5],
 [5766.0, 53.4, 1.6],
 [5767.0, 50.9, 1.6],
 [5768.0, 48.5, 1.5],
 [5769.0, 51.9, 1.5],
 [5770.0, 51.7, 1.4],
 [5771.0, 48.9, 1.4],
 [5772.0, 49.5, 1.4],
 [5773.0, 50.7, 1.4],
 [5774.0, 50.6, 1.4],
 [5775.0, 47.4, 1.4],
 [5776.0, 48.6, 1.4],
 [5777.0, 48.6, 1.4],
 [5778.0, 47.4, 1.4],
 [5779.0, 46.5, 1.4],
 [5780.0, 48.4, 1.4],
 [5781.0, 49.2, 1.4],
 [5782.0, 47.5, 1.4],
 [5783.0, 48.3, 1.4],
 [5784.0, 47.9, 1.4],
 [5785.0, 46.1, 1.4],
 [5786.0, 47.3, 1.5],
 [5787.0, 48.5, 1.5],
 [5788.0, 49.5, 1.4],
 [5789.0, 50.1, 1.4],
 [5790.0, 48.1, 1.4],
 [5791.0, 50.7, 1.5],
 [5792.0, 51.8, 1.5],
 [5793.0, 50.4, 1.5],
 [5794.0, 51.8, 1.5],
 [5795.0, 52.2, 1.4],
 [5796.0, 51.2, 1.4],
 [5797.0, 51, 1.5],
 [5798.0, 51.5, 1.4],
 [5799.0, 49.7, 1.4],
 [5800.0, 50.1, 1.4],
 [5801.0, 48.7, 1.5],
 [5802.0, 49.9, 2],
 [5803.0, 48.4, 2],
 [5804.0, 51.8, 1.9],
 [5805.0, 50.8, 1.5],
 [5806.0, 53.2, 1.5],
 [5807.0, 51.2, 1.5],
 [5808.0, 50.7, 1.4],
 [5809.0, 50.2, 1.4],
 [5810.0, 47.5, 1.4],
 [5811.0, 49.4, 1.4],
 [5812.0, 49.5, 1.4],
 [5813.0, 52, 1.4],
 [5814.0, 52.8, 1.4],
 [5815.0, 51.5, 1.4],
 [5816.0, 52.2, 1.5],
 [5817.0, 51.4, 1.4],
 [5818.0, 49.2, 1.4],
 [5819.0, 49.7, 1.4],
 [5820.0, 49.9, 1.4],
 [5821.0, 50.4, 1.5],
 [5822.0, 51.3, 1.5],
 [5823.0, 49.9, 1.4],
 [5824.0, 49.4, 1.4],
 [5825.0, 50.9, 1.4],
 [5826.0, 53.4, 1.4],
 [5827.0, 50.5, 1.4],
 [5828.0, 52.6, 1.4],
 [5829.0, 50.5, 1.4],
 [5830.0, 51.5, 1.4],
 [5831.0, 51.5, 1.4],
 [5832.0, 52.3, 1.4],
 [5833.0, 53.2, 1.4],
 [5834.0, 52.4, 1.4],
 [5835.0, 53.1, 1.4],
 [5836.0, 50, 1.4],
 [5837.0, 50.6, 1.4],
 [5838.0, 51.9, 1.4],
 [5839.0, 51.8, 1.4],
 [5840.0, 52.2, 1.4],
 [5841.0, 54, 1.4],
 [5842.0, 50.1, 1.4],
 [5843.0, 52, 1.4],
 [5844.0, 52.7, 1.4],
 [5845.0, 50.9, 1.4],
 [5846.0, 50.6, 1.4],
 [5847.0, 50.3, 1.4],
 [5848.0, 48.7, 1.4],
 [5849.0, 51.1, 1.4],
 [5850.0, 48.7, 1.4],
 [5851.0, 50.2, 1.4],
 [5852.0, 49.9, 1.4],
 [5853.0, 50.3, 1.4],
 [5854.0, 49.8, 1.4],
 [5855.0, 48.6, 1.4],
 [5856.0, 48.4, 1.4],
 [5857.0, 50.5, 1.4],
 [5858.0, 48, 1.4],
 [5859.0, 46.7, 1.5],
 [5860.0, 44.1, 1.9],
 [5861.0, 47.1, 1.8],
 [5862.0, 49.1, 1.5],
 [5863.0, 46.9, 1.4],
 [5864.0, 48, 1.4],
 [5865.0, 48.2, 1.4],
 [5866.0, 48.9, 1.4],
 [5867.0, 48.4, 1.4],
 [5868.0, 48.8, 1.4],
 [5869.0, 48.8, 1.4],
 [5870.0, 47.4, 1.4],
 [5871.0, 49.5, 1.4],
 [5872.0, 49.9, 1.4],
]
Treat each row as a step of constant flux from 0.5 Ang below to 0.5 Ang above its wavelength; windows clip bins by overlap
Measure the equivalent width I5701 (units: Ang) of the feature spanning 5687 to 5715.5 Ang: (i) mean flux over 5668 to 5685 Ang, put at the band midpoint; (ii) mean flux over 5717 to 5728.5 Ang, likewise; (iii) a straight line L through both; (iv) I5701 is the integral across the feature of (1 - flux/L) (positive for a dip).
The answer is 1.4 Ang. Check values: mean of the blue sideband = 48.7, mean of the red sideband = 51.2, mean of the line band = 47.5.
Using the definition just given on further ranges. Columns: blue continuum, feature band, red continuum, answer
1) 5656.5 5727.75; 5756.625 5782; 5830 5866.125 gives -0.6 Ang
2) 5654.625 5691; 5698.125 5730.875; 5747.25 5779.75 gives 0.3 Ang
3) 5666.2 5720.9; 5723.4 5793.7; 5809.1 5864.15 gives -1.8 Ang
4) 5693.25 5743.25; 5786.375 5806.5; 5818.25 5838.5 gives 0.1 Ang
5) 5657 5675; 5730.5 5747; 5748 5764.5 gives -0.2 Ang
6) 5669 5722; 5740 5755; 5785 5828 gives -0.4 Ang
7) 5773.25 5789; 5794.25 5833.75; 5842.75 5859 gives -1.5 Ang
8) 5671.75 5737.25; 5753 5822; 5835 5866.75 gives -1.0 Ang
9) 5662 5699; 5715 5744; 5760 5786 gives -1.1 Ang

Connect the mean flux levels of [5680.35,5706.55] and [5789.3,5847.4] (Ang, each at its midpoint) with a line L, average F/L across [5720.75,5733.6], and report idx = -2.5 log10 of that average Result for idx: -0.07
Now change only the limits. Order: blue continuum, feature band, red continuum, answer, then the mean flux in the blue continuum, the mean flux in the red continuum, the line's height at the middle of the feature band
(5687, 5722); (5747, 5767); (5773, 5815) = -0.05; 48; 49.7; 49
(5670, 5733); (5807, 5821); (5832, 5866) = -0.02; 49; 50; 49.8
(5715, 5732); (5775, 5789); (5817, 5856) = 0.07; 51.4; 50.9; 51.2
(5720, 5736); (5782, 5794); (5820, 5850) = 0.05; 51.7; 51.3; 51.5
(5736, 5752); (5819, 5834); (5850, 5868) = -0.04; 51.1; 48.4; 49.2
